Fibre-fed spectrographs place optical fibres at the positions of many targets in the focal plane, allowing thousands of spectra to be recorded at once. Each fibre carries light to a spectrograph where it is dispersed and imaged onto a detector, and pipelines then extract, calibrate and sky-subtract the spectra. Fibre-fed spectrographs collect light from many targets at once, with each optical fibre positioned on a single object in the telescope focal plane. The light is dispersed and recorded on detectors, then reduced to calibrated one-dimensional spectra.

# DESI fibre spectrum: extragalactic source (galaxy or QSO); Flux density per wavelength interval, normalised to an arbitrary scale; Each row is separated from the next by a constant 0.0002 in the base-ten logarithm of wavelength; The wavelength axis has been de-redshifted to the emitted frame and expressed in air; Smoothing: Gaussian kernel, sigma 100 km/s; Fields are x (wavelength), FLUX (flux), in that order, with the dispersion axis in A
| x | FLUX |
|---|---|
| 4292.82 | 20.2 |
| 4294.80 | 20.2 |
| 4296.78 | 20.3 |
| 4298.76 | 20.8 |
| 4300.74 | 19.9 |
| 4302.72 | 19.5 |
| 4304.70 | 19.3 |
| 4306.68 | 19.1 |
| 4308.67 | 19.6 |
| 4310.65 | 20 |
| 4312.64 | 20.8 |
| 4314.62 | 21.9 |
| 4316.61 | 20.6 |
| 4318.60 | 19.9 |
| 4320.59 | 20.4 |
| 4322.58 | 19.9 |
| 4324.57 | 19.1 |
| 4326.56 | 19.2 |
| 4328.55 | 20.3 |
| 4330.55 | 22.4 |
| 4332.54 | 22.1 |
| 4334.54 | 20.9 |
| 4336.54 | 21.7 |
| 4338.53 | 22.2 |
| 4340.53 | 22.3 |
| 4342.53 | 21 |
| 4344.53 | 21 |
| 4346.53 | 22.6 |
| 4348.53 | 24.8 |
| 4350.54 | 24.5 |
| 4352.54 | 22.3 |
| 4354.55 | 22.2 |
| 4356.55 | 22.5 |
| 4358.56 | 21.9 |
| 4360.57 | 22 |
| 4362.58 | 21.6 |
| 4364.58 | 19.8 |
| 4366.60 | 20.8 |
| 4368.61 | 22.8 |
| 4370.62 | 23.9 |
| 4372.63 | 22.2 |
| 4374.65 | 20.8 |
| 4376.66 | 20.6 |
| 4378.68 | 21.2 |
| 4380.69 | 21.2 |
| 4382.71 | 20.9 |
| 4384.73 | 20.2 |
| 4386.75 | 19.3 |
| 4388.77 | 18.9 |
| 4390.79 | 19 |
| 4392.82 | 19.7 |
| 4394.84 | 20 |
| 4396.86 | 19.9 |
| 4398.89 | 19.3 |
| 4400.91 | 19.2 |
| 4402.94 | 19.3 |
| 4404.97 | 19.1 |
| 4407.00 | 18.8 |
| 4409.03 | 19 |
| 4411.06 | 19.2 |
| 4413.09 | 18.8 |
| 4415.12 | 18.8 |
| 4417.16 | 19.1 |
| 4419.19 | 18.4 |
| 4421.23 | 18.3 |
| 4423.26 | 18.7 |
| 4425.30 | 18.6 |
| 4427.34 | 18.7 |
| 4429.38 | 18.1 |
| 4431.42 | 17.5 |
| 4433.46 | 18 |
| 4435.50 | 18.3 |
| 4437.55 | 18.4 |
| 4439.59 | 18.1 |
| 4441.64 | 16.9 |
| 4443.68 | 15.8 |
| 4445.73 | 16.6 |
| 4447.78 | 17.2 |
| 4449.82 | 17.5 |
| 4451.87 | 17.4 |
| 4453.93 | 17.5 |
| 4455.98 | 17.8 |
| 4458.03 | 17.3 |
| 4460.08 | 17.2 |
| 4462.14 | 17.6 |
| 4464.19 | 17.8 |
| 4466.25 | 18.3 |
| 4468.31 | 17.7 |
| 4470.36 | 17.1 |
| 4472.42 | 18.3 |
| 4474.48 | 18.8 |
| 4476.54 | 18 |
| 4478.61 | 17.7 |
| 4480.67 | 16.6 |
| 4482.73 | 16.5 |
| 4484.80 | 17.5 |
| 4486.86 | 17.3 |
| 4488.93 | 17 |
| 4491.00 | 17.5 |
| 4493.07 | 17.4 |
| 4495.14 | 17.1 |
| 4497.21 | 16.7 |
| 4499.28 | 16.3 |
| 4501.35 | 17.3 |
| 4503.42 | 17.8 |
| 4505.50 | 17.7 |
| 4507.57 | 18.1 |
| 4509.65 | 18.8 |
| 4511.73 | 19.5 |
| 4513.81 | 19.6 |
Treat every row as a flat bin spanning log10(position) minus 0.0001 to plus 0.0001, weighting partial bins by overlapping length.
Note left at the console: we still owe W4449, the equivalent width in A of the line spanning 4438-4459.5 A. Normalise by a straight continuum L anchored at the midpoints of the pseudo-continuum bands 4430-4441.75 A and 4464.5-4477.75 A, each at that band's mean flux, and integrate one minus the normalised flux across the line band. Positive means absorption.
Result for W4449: 0.9 A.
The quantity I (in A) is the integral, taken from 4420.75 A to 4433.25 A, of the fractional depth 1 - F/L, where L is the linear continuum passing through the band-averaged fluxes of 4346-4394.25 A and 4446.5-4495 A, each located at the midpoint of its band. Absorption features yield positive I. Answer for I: 0.60 A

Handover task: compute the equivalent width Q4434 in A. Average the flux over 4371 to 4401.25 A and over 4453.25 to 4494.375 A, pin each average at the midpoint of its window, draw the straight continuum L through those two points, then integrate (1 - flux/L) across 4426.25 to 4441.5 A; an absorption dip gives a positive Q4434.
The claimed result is 0.6 A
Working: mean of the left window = 20.3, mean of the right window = 17.5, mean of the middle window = 18.1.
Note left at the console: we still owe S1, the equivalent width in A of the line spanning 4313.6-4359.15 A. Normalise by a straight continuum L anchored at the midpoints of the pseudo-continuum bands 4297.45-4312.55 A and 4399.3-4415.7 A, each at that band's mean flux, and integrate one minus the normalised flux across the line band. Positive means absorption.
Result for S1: -4.6 A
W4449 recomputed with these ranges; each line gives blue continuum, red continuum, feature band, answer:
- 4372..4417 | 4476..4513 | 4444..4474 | 1.29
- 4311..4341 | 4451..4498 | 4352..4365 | -1.09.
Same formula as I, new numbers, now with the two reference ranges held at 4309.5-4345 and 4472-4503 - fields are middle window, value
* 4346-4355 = -1.3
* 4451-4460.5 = 0.3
